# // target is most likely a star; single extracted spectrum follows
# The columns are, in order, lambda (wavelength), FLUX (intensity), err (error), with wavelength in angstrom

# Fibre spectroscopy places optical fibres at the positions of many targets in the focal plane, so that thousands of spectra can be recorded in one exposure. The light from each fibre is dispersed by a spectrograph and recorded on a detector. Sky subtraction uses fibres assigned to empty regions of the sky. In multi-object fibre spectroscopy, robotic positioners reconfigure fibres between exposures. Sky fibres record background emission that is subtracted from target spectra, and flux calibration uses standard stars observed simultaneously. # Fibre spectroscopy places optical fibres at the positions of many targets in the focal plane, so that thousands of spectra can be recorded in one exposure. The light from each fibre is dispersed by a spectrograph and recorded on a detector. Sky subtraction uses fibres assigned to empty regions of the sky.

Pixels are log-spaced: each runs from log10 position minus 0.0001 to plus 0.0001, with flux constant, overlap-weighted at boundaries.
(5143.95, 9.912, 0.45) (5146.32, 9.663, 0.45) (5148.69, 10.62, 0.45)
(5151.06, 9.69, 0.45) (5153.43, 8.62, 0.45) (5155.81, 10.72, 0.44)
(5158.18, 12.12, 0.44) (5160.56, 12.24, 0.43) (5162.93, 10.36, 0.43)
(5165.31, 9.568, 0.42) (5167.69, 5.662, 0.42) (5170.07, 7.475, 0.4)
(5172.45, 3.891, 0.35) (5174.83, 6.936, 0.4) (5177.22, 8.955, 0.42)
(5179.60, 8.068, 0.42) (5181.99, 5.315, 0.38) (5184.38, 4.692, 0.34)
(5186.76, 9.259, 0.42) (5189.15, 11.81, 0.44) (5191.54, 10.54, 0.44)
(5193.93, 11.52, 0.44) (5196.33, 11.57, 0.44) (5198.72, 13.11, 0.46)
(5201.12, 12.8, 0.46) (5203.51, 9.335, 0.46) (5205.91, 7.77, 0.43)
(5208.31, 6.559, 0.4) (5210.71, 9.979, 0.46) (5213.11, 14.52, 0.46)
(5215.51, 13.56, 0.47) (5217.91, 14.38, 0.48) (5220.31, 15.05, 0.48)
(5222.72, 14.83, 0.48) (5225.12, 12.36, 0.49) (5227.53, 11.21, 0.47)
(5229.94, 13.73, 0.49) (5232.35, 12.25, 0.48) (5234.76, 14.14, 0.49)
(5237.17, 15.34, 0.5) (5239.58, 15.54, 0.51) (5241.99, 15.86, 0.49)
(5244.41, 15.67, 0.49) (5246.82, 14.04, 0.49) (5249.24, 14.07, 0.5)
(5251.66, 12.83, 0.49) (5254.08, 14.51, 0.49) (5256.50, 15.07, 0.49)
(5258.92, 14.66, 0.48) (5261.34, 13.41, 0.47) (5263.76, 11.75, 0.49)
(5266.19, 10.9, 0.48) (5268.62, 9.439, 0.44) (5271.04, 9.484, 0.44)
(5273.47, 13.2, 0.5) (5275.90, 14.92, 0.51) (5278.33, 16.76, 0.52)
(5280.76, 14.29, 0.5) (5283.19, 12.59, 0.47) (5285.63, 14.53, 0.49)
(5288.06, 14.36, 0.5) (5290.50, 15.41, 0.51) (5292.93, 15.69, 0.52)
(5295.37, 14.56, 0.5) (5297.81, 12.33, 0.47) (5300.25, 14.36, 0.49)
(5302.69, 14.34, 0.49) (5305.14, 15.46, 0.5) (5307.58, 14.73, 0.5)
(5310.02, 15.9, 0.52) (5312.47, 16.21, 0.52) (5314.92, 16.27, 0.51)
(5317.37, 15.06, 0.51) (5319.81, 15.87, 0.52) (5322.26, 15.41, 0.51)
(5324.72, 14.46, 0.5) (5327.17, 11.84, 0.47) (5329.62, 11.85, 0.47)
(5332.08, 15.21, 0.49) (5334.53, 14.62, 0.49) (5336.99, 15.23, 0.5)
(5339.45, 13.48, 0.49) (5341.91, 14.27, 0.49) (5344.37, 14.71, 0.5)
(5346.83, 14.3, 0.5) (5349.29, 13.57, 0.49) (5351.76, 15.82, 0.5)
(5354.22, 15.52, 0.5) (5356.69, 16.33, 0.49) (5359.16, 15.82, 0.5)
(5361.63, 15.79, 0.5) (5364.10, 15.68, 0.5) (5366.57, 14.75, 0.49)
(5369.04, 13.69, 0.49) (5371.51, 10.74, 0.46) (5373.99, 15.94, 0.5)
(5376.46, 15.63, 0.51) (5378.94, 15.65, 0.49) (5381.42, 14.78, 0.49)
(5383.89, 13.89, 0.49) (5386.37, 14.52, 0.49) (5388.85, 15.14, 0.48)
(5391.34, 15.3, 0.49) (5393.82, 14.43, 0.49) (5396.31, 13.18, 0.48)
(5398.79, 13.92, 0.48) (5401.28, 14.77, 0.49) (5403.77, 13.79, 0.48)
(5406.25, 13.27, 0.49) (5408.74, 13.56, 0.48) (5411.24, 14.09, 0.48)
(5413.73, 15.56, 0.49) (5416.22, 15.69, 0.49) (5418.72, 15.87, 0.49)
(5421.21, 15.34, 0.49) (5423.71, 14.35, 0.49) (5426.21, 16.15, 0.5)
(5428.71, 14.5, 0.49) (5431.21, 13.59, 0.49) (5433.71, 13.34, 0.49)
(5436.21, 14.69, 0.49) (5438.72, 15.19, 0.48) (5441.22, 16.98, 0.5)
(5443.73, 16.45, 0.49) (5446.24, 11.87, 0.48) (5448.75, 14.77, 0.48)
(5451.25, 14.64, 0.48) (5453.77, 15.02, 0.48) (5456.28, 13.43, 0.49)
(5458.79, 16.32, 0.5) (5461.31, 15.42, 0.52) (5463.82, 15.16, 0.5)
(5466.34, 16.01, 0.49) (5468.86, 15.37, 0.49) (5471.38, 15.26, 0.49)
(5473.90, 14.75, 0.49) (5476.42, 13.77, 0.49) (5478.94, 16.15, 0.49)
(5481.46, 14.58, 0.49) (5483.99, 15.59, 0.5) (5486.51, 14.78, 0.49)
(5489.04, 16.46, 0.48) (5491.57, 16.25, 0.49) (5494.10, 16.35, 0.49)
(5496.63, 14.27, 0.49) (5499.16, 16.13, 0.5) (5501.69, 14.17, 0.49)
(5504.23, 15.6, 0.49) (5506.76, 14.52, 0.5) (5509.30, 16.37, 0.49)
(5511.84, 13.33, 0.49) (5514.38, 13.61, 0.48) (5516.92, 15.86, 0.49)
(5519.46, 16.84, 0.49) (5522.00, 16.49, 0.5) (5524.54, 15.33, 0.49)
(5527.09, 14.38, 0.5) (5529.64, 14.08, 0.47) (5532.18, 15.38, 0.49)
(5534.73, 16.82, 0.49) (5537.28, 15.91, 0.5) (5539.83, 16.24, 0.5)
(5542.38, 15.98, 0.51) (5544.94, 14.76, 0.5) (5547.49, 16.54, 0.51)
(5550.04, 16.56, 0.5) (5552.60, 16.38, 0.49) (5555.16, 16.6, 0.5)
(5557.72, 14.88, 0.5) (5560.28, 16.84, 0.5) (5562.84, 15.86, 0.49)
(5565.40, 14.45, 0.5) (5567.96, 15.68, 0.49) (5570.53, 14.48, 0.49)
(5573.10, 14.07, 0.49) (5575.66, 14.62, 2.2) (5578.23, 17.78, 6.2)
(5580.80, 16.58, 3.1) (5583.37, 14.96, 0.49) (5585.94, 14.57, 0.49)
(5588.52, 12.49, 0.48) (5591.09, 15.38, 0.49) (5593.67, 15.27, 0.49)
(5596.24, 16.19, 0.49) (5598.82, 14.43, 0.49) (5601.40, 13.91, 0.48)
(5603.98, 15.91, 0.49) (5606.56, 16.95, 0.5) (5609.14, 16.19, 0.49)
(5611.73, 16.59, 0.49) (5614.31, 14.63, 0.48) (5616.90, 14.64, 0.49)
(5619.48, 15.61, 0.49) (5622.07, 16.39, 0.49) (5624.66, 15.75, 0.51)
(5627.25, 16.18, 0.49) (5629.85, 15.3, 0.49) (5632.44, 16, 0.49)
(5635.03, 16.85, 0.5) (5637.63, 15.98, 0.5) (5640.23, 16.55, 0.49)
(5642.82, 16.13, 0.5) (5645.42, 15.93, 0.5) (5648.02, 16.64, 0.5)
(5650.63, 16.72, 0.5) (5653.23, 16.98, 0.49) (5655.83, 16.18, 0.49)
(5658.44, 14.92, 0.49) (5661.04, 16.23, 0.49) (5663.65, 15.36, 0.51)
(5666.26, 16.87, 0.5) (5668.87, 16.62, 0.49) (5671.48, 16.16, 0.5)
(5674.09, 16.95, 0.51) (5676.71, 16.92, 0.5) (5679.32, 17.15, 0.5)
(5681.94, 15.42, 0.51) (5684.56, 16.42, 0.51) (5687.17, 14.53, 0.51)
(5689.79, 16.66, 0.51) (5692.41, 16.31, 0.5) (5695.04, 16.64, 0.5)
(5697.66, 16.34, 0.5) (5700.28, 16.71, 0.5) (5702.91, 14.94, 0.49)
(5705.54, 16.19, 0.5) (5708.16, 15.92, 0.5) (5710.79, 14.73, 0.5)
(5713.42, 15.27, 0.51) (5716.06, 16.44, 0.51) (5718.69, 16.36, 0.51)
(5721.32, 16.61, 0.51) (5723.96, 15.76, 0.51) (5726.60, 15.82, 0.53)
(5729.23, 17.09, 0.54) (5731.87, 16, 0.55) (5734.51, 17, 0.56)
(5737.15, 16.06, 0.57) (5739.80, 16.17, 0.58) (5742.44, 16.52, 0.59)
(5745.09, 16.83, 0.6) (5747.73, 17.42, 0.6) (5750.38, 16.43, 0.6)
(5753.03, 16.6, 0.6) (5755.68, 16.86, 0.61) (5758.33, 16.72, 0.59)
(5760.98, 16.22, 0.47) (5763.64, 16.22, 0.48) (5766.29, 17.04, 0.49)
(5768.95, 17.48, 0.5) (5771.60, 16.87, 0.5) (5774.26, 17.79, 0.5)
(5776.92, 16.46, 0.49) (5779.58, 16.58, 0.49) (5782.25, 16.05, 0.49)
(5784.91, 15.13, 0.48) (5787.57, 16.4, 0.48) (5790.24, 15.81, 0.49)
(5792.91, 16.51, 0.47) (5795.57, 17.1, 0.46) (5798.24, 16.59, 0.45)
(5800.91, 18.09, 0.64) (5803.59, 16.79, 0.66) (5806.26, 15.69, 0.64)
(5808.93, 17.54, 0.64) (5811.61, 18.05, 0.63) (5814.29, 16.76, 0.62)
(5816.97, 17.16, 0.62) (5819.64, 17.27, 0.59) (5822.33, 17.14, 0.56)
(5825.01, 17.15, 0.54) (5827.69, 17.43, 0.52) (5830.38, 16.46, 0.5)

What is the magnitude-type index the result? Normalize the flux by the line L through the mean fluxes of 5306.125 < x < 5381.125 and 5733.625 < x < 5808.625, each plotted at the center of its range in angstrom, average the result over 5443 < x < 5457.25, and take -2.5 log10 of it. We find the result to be 0.07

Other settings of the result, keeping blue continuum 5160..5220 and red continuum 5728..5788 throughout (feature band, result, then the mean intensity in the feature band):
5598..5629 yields -0.05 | 15.6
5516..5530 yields -0.14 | 15.6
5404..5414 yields -0.13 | 14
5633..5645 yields -0.08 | 16.3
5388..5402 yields -0.18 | 14.4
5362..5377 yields -0.21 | 14.4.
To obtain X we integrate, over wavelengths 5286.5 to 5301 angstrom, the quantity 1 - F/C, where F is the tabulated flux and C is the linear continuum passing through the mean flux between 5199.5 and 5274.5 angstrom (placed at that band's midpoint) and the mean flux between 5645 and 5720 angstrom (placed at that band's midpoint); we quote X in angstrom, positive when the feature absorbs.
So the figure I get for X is -1.3 angstrom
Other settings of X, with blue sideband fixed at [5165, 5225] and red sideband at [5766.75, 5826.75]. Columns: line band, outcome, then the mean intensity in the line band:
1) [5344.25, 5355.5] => -3.0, 14.8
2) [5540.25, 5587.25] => -4.9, 15.7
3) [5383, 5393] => -2.1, 14.7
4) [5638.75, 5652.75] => -1.2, 16.4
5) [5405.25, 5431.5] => -4.8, 14.8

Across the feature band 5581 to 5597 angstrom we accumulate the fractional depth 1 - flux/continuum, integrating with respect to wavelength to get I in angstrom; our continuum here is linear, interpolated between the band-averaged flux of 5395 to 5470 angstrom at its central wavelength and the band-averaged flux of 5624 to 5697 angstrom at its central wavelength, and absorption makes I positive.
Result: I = 0.89 angstrom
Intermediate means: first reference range 14.7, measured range 14.9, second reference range 16.2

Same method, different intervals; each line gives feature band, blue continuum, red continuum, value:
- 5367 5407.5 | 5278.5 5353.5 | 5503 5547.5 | 1.57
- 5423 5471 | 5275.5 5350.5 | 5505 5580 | 0.73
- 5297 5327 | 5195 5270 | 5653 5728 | -3.34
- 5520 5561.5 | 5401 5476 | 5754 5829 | -1.17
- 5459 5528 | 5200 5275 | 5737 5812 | -2.96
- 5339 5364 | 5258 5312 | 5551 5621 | -1.55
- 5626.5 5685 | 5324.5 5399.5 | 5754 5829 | -0.68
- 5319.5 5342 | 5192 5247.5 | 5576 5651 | -0.89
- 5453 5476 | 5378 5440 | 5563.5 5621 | -0.56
